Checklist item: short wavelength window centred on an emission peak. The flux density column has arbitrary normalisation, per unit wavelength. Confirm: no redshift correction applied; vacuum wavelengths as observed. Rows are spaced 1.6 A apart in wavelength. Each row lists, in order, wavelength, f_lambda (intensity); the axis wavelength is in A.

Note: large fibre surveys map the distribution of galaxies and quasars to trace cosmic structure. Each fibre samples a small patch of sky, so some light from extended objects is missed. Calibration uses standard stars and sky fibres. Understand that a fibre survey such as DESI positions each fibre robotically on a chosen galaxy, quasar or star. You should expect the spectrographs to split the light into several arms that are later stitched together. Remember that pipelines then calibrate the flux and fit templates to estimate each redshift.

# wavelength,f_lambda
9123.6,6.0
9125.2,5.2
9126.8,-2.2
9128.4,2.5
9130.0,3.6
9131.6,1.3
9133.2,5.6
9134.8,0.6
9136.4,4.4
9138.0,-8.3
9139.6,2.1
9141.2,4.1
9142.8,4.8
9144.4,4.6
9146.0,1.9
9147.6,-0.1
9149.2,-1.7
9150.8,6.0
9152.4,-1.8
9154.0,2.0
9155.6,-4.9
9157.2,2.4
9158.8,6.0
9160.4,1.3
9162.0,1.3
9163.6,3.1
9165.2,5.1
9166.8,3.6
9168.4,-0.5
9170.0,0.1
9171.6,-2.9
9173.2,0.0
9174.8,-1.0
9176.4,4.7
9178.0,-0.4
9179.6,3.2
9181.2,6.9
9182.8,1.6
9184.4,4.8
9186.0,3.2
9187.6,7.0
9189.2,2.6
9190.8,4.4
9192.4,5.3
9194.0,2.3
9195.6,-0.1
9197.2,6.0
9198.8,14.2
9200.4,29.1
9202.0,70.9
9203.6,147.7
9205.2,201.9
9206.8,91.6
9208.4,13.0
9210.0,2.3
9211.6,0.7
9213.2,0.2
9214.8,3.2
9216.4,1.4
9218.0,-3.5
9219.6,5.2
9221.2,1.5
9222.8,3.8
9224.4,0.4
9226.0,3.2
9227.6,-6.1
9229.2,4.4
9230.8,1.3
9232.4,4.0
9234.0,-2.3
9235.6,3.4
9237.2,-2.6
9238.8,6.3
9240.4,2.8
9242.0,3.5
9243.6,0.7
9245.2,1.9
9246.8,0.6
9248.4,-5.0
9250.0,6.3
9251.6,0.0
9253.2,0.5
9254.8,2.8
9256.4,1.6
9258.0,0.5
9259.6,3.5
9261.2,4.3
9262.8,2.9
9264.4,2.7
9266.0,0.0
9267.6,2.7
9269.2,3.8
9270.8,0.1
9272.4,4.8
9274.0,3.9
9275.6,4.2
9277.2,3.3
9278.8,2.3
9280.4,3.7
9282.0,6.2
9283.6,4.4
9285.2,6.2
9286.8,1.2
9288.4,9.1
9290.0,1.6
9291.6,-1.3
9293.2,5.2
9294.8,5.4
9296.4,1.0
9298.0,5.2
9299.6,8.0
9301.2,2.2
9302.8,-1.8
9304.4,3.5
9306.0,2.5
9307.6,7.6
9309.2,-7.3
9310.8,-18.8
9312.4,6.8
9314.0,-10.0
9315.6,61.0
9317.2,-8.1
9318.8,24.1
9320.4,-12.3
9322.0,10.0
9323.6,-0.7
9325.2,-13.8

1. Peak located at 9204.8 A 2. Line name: [O III] 5007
